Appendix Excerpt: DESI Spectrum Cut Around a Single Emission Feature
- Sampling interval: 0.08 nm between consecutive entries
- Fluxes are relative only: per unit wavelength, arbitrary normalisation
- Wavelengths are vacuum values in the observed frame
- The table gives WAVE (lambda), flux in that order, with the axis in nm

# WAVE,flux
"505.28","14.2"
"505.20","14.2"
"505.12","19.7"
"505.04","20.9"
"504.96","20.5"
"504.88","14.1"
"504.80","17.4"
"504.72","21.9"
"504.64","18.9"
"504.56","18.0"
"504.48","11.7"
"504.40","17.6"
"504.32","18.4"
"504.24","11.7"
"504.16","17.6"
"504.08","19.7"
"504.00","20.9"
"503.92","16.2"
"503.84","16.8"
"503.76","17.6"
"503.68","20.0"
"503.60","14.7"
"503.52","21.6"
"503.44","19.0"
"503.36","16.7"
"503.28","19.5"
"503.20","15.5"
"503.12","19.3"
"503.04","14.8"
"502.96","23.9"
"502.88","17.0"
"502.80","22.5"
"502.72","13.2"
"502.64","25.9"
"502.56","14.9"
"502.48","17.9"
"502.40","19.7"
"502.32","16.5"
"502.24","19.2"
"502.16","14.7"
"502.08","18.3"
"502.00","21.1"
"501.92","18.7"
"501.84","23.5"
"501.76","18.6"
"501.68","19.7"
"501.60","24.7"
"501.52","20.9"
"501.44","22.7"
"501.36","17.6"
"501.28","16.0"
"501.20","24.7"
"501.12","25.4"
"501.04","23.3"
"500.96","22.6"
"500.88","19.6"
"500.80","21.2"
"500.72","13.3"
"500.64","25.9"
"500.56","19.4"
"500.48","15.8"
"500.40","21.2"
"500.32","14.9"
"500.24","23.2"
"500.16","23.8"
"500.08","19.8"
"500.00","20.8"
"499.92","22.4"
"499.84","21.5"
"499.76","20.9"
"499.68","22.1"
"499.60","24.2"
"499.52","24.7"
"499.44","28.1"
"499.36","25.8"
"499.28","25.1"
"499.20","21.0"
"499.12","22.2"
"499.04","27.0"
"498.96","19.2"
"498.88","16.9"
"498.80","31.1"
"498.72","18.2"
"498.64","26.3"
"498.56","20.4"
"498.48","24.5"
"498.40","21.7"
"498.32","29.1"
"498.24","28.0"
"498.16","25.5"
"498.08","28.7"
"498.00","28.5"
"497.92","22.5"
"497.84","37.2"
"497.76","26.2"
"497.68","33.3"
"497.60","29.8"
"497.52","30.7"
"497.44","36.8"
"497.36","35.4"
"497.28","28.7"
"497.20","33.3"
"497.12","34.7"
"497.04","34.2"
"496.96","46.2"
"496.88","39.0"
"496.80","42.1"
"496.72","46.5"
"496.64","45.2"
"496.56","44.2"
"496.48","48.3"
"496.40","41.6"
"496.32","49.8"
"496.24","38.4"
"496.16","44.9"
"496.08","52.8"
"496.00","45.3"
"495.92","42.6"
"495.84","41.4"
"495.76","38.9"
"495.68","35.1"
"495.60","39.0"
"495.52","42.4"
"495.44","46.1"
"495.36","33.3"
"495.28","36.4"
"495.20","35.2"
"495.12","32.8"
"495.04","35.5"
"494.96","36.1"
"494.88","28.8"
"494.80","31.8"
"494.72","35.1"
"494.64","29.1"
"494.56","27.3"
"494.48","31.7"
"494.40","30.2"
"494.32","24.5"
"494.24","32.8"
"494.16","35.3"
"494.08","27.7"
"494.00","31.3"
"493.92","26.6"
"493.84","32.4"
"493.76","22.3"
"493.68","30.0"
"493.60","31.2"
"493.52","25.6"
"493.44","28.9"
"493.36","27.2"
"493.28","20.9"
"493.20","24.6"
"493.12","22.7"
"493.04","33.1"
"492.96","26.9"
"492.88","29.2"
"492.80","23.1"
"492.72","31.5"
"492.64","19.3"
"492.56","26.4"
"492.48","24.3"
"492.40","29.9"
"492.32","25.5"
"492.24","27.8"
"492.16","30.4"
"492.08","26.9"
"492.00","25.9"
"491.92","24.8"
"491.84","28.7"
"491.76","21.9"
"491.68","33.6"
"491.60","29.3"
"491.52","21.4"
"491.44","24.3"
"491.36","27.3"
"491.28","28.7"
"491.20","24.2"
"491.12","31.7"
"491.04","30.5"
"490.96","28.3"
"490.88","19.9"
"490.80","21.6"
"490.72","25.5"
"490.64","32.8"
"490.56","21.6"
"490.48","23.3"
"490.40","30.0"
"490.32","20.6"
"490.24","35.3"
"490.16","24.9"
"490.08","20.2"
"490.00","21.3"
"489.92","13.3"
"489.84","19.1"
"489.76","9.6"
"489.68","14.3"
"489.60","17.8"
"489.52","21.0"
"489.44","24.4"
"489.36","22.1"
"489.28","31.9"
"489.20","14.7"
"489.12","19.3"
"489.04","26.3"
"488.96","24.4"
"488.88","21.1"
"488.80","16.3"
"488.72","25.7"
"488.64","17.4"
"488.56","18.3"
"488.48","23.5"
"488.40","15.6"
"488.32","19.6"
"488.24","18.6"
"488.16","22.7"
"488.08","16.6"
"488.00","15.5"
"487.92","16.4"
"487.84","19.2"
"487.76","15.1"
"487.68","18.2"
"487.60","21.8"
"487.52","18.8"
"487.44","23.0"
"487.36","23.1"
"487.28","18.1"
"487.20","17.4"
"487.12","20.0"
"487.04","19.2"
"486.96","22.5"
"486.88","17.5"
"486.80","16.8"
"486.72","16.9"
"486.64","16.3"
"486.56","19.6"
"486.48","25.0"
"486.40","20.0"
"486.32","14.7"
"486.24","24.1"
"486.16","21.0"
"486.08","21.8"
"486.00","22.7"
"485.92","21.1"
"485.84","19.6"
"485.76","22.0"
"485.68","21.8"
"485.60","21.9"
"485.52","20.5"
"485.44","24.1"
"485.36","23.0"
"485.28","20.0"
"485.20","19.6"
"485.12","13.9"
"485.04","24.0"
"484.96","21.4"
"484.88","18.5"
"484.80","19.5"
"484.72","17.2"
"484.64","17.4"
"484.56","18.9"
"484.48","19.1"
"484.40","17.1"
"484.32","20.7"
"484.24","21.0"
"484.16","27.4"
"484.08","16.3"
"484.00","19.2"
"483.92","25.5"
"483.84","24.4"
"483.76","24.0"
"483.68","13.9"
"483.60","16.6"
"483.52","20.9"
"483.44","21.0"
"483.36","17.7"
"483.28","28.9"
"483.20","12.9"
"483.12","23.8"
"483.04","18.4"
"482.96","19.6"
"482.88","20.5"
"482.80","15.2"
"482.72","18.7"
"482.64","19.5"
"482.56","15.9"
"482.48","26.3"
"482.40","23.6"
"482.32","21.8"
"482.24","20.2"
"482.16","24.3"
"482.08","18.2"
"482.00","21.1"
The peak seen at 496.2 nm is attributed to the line C III] 1909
